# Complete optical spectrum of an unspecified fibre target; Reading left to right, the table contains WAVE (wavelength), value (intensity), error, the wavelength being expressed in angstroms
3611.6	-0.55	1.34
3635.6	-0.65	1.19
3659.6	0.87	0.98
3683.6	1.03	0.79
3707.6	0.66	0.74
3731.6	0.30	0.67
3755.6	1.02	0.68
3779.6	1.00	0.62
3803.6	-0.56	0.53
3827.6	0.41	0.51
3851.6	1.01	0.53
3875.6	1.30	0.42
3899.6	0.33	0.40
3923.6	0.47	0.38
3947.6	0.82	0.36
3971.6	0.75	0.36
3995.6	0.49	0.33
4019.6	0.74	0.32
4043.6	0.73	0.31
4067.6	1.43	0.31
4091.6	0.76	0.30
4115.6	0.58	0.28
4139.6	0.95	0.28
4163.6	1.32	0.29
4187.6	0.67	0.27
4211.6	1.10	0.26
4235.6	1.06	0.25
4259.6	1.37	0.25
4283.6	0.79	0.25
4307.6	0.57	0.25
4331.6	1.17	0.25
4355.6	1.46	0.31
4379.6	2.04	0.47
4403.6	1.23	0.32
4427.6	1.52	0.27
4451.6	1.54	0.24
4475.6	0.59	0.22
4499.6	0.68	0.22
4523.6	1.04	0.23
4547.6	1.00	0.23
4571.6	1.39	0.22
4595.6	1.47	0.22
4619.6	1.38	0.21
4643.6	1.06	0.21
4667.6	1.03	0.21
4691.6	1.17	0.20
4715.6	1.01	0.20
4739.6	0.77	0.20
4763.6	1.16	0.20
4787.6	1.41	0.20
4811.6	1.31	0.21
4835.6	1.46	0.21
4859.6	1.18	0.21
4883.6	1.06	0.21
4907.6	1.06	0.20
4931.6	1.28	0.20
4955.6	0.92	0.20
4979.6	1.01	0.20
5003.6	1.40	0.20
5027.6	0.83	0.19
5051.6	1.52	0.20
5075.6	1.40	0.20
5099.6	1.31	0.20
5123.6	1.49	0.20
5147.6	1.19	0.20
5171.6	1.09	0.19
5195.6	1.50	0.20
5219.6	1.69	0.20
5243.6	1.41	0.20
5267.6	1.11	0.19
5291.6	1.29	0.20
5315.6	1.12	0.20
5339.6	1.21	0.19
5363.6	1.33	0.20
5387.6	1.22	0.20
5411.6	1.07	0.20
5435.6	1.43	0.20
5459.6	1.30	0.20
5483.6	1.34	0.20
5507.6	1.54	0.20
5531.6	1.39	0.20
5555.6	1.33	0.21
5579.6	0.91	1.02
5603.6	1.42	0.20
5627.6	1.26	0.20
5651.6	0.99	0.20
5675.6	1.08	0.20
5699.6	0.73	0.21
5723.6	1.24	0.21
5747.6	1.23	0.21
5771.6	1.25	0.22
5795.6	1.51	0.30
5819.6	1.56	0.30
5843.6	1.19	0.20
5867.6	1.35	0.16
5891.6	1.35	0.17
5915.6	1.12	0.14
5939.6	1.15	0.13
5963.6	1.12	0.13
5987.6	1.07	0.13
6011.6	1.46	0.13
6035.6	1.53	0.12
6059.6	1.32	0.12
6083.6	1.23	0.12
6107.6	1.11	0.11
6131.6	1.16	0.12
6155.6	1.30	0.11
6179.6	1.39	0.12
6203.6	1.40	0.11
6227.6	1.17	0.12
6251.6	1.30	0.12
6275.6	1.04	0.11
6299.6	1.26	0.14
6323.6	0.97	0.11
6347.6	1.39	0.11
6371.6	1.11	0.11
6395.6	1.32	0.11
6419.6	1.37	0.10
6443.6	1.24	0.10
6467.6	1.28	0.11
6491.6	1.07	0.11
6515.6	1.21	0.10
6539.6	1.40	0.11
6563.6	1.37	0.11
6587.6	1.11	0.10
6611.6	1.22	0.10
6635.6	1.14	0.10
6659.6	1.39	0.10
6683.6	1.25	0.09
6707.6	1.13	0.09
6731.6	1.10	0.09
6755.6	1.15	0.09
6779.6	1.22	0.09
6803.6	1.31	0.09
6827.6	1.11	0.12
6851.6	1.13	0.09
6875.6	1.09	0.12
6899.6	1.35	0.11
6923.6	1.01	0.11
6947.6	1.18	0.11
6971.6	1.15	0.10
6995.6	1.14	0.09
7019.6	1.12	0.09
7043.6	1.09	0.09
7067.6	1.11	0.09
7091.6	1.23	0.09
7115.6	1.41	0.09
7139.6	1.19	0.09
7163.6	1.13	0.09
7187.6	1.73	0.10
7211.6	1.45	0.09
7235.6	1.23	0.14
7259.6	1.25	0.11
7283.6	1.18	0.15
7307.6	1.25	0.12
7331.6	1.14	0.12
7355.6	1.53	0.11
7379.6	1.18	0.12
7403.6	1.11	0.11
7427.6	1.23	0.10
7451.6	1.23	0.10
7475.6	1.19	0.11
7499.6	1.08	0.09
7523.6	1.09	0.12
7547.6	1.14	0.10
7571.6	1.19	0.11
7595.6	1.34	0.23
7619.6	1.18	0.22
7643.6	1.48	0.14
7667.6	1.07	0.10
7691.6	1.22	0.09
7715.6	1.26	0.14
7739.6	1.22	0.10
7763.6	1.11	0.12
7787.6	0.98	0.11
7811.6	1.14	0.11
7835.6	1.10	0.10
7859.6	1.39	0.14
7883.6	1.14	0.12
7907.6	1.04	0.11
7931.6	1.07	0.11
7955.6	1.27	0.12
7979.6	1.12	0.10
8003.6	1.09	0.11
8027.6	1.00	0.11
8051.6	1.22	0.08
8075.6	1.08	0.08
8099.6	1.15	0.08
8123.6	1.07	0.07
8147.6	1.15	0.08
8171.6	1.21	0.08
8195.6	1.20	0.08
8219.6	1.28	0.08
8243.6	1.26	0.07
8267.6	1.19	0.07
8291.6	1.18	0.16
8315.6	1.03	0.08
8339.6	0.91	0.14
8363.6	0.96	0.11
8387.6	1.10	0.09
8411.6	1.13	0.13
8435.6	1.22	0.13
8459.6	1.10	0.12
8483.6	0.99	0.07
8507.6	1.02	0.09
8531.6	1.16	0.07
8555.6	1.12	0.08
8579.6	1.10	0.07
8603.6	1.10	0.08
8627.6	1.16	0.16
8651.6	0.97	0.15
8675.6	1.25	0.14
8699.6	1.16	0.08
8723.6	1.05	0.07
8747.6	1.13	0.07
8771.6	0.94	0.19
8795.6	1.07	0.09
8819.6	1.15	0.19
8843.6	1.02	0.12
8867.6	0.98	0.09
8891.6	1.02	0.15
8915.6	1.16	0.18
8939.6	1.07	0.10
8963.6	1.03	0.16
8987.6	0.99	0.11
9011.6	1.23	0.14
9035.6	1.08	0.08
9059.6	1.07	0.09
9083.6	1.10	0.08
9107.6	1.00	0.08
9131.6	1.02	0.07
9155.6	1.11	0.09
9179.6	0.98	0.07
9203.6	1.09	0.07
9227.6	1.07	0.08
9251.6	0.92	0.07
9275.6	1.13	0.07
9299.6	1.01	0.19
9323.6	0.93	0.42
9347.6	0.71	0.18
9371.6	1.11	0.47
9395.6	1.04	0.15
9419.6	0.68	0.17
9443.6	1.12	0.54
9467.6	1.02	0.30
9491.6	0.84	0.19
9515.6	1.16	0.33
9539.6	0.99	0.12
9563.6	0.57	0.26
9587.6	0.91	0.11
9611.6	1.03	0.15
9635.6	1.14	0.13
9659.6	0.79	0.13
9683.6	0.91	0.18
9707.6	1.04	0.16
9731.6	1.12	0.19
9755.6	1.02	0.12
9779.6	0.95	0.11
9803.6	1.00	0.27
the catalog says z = 0.09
